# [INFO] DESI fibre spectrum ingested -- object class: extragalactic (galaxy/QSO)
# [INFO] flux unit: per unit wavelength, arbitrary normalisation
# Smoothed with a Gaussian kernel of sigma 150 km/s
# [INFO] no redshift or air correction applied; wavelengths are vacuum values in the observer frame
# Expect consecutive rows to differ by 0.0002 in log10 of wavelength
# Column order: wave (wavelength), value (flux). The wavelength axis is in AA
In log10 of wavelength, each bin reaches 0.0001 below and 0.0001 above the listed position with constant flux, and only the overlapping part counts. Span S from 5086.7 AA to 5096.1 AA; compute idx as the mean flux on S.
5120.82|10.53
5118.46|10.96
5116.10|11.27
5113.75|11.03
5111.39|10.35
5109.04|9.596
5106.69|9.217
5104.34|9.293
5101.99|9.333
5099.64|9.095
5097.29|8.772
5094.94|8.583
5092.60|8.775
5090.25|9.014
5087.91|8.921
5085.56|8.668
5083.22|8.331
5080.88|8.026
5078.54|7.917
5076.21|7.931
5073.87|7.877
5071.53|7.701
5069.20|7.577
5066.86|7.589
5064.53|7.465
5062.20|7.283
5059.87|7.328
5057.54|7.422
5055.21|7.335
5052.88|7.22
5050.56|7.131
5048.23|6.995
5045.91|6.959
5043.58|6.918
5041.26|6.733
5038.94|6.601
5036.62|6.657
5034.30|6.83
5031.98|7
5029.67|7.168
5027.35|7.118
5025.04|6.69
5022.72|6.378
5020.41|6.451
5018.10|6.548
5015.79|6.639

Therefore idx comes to 8.82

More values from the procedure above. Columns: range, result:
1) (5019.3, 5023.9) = 6.41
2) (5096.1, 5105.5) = 9.12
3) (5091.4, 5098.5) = 8.71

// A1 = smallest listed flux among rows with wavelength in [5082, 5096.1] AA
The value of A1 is 8.331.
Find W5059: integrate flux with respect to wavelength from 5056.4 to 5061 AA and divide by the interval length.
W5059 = 7.37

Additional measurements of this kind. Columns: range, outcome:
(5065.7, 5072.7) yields 7.62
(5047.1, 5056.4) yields 7.17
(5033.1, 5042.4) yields 6.7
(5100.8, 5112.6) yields 9.56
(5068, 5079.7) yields 7.8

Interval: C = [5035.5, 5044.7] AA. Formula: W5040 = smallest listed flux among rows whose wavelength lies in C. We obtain 6.601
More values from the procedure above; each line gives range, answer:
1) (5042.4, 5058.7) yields 6.918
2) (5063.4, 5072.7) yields 7.465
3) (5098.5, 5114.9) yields 9.095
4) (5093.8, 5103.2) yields 8.583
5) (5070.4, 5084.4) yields 7.701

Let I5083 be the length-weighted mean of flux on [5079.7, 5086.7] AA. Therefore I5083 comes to 8.34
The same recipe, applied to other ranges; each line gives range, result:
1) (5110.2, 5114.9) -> 10.7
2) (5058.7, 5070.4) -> 7.45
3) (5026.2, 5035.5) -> 7.03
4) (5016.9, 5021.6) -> 6.51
